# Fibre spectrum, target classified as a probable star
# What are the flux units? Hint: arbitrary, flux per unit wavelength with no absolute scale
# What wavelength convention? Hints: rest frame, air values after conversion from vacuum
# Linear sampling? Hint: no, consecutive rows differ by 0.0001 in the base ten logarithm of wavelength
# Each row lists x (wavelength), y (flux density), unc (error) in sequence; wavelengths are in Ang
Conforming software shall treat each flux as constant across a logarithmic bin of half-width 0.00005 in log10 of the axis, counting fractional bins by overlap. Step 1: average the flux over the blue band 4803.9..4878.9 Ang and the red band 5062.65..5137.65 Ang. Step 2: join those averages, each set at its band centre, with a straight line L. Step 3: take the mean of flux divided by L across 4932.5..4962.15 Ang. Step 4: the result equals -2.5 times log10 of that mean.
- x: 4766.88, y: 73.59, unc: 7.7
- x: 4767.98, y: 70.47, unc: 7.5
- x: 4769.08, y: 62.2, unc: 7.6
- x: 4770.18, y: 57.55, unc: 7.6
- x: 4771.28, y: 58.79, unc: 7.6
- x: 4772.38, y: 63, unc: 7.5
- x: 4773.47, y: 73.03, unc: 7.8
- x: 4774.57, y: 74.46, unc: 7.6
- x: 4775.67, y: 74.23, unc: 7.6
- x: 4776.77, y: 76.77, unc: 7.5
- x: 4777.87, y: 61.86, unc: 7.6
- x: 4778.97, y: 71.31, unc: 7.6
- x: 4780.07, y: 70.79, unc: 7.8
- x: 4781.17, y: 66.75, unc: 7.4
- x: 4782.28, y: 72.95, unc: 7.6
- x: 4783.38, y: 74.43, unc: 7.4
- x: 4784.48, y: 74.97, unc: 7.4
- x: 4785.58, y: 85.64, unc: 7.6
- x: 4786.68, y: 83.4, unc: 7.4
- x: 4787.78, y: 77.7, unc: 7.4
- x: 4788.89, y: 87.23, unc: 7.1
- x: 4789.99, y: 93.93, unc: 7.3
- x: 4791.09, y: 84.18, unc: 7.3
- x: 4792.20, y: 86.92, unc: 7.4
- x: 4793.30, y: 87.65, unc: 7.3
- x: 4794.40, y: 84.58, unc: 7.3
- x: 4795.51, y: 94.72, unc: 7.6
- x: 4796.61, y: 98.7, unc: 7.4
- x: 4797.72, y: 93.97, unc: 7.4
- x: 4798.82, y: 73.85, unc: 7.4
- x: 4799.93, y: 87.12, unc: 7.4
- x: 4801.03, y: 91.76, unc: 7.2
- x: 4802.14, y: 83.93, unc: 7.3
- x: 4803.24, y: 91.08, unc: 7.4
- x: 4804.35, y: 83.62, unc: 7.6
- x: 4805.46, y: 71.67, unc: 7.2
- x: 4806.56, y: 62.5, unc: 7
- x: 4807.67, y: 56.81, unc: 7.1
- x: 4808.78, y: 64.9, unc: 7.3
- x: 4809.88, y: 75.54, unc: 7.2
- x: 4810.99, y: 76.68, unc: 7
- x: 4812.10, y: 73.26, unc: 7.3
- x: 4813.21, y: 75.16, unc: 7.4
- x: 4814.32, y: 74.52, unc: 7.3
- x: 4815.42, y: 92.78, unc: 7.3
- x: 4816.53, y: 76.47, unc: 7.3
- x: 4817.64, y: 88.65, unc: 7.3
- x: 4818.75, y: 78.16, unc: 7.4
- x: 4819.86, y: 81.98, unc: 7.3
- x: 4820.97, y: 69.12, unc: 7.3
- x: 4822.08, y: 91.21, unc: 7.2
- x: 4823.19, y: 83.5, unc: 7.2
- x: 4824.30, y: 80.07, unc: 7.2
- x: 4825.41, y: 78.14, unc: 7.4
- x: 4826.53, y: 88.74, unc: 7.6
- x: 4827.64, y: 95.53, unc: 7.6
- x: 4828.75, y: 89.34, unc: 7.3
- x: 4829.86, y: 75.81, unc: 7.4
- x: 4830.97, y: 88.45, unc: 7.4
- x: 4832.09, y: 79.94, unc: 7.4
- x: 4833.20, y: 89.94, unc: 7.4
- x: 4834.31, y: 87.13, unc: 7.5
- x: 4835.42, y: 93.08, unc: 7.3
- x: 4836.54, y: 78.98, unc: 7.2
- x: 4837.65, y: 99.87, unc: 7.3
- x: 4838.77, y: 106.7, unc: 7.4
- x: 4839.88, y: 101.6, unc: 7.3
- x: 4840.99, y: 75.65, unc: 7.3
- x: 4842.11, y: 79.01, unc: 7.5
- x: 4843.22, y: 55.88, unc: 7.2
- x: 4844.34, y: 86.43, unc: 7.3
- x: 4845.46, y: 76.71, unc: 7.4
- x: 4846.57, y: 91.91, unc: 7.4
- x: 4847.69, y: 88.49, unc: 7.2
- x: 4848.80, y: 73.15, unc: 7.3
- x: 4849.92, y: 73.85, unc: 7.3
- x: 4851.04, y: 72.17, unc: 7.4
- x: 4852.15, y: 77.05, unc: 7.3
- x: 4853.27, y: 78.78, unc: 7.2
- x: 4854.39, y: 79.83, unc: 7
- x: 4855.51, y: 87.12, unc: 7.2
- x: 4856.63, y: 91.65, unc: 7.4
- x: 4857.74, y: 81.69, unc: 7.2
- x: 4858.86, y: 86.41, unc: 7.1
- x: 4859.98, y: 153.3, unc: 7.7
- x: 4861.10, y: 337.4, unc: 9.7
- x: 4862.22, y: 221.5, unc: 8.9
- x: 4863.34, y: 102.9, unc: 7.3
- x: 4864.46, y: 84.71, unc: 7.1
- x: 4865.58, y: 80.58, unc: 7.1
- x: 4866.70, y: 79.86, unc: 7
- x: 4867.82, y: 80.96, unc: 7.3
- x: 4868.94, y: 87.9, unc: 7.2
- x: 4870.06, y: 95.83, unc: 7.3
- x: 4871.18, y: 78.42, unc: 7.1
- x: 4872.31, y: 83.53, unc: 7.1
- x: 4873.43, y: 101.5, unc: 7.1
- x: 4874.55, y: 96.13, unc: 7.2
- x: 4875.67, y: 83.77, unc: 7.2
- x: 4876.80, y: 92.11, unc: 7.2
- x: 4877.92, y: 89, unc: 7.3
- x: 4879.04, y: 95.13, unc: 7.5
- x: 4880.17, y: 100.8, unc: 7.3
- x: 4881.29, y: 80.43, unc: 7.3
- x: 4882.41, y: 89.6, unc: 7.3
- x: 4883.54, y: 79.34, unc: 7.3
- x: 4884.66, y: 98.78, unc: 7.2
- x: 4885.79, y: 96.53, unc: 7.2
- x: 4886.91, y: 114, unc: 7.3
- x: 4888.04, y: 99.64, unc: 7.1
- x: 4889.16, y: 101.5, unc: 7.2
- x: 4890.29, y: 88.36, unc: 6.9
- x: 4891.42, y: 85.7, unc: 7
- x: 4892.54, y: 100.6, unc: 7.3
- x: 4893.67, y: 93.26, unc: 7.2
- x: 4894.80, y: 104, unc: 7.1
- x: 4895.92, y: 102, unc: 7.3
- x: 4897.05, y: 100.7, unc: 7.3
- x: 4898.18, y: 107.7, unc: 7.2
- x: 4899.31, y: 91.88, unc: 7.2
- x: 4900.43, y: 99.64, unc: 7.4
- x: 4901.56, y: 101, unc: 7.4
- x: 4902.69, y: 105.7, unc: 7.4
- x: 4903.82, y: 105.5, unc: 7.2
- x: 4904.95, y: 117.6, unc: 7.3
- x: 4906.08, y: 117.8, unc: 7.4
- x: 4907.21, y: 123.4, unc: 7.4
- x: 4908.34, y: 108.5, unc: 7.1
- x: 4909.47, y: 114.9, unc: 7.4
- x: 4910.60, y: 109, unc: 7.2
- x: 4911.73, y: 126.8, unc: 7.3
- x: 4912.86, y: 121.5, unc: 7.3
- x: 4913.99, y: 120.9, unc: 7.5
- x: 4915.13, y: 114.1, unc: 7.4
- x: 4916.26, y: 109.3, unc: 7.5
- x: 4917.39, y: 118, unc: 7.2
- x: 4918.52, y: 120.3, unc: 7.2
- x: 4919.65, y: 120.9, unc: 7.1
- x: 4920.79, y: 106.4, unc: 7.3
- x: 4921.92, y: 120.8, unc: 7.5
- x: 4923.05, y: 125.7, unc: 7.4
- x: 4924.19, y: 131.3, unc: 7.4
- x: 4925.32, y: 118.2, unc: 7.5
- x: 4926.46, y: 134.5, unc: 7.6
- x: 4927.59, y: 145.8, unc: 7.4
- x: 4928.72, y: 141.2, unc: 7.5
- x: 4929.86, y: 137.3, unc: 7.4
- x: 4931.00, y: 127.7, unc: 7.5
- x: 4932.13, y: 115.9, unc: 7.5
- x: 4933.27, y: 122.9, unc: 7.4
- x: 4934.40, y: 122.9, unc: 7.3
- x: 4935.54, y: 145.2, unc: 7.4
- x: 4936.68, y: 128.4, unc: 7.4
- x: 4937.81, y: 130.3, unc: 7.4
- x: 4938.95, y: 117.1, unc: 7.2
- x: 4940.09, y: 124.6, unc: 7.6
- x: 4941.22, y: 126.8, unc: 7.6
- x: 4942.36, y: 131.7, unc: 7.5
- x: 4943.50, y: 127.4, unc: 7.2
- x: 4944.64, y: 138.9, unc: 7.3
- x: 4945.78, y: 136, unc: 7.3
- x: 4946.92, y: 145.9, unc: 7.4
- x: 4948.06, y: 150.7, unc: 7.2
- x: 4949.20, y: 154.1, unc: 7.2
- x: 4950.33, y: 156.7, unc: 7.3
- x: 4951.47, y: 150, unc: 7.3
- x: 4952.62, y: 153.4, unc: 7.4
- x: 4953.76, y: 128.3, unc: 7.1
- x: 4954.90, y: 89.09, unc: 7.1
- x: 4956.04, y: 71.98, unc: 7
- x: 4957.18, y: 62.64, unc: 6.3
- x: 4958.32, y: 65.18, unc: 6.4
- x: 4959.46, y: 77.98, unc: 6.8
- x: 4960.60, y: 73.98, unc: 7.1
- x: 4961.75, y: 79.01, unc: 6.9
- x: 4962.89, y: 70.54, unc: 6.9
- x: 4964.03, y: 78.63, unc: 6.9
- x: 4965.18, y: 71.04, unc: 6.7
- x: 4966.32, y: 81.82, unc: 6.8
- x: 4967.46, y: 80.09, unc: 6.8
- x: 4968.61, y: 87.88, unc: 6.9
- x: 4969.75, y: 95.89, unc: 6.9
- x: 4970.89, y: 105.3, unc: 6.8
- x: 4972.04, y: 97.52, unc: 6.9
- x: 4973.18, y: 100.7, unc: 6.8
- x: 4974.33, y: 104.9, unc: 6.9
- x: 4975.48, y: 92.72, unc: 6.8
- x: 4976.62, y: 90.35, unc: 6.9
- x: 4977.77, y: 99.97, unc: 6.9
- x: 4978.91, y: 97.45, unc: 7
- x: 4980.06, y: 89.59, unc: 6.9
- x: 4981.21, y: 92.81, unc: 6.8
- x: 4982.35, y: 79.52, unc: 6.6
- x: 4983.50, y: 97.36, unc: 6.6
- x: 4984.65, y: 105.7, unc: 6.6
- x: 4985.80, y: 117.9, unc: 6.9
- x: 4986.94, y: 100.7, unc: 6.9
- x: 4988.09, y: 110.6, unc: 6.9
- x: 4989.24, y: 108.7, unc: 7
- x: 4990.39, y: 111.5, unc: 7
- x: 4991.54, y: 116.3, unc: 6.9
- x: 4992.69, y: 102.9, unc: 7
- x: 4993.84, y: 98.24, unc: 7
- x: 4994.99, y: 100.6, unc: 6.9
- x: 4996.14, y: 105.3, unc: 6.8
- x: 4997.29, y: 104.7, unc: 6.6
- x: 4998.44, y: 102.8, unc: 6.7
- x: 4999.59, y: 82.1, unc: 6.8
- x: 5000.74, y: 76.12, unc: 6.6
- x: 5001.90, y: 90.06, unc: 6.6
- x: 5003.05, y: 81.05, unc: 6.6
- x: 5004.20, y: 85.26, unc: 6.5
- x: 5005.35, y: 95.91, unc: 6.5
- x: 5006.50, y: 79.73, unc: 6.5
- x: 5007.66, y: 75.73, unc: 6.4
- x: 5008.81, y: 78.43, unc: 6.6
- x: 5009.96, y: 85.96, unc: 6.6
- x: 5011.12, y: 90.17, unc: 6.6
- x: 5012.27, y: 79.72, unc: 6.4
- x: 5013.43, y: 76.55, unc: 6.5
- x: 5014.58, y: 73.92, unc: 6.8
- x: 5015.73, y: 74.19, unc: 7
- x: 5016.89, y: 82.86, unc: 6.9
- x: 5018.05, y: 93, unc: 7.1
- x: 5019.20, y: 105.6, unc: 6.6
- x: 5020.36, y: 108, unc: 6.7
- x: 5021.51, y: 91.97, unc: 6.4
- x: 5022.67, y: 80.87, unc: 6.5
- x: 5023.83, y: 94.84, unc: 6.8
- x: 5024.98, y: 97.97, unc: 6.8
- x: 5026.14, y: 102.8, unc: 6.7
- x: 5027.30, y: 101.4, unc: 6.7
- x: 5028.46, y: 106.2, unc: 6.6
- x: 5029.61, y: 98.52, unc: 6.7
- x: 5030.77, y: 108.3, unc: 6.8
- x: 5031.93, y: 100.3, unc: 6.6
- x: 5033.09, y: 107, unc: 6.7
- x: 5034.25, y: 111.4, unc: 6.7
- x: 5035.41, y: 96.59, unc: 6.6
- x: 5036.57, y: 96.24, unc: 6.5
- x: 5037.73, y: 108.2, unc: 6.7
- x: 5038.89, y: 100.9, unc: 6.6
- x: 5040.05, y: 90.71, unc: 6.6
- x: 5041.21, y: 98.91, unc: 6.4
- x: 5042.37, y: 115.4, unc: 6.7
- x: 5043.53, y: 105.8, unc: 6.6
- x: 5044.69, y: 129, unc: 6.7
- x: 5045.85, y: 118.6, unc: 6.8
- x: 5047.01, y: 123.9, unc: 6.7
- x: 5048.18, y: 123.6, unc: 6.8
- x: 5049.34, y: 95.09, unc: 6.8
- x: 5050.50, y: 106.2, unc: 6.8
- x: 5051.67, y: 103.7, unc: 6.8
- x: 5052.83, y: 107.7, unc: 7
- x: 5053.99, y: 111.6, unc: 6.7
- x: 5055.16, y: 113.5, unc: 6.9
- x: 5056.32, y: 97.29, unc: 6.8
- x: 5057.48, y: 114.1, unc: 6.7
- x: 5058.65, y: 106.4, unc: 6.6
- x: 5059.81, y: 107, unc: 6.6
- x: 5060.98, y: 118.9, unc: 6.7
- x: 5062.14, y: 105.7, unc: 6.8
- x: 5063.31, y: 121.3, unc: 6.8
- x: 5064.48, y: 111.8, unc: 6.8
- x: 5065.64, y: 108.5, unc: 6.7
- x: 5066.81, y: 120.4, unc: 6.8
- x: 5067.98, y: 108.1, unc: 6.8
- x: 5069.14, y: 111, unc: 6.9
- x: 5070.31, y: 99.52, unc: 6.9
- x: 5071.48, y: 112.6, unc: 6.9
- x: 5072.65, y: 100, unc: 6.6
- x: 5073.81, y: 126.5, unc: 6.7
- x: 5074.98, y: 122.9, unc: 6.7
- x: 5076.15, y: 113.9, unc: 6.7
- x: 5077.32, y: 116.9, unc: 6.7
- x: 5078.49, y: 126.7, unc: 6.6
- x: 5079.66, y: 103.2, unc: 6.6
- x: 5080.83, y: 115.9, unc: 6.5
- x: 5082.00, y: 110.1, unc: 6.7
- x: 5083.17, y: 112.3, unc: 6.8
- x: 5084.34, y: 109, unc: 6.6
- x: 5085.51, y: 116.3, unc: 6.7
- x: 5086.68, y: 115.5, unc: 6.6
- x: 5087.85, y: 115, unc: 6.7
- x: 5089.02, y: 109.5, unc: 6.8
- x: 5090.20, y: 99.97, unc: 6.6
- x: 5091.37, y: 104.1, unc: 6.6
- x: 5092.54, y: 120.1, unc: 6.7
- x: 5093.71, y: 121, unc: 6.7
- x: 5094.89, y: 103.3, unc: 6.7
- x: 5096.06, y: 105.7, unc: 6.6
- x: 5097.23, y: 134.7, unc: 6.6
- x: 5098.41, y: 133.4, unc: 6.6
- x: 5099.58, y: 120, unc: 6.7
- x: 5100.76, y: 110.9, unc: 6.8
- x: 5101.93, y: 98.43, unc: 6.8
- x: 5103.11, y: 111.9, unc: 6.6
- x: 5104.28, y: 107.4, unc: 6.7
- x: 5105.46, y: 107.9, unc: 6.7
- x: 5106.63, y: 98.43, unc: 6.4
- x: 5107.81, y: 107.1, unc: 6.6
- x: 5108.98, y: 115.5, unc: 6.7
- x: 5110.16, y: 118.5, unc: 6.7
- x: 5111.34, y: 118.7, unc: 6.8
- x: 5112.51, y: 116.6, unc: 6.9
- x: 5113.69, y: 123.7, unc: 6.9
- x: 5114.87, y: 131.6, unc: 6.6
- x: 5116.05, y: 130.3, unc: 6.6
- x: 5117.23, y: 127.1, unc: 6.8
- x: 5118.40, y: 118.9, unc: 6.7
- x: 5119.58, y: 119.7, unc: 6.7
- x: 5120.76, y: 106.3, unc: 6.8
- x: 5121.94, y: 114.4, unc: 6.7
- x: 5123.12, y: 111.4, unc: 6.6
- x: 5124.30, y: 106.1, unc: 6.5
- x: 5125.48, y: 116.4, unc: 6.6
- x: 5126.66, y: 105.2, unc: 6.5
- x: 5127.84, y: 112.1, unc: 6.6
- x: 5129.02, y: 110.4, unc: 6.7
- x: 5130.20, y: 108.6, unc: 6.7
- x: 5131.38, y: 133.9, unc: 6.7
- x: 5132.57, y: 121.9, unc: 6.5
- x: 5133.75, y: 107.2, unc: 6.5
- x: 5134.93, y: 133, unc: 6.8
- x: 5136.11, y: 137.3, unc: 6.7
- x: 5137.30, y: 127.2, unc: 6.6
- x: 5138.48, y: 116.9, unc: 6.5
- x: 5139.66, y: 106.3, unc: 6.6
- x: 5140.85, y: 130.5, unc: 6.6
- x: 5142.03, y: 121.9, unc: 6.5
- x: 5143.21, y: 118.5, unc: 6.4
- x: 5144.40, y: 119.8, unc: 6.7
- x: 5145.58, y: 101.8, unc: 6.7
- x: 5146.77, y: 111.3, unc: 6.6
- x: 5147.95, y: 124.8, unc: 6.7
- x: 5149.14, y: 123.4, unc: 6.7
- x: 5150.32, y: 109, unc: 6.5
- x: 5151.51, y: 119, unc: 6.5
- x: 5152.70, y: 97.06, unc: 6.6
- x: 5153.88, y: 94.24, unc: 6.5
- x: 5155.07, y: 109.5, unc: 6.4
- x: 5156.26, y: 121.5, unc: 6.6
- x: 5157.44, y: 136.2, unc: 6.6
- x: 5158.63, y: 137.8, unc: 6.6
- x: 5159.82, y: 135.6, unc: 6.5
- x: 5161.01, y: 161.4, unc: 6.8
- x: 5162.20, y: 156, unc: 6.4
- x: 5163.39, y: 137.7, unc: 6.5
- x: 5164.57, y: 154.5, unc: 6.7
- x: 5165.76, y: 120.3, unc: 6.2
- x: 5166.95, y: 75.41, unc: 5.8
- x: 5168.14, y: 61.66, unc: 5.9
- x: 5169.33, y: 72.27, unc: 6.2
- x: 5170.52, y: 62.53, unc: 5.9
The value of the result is -0.196 mag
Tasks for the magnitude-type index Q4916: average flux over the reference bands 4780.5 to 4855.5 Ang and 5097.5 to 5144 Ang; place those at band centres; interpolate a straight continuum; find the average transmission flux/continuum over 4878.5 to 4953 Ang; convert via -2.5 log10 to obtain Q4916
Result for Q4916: -0.25 mag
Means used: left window 82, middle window 117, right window 117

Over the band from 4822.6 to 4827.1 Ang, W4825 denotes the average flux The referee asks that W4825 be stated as 82.6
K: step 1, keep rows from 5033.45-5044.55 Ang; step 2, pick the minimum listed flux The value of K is 90.71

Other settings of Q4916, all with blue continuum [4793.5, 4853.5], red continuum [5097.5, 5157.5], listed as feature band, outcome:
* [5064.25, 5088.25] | -0.026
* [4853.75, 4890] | -0.186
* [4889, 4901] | -0.085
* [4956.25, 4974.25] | 0.191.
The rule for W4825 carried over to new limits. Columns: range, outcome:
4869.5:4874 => 89.8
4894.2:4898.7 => 103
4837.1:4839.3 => 103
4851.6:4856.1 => 80.6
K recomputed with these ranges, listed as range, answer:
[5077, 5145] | 98.43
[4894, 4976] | 62.64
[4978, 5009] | 75.73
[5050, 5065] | 97.29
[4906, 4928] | 106.4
